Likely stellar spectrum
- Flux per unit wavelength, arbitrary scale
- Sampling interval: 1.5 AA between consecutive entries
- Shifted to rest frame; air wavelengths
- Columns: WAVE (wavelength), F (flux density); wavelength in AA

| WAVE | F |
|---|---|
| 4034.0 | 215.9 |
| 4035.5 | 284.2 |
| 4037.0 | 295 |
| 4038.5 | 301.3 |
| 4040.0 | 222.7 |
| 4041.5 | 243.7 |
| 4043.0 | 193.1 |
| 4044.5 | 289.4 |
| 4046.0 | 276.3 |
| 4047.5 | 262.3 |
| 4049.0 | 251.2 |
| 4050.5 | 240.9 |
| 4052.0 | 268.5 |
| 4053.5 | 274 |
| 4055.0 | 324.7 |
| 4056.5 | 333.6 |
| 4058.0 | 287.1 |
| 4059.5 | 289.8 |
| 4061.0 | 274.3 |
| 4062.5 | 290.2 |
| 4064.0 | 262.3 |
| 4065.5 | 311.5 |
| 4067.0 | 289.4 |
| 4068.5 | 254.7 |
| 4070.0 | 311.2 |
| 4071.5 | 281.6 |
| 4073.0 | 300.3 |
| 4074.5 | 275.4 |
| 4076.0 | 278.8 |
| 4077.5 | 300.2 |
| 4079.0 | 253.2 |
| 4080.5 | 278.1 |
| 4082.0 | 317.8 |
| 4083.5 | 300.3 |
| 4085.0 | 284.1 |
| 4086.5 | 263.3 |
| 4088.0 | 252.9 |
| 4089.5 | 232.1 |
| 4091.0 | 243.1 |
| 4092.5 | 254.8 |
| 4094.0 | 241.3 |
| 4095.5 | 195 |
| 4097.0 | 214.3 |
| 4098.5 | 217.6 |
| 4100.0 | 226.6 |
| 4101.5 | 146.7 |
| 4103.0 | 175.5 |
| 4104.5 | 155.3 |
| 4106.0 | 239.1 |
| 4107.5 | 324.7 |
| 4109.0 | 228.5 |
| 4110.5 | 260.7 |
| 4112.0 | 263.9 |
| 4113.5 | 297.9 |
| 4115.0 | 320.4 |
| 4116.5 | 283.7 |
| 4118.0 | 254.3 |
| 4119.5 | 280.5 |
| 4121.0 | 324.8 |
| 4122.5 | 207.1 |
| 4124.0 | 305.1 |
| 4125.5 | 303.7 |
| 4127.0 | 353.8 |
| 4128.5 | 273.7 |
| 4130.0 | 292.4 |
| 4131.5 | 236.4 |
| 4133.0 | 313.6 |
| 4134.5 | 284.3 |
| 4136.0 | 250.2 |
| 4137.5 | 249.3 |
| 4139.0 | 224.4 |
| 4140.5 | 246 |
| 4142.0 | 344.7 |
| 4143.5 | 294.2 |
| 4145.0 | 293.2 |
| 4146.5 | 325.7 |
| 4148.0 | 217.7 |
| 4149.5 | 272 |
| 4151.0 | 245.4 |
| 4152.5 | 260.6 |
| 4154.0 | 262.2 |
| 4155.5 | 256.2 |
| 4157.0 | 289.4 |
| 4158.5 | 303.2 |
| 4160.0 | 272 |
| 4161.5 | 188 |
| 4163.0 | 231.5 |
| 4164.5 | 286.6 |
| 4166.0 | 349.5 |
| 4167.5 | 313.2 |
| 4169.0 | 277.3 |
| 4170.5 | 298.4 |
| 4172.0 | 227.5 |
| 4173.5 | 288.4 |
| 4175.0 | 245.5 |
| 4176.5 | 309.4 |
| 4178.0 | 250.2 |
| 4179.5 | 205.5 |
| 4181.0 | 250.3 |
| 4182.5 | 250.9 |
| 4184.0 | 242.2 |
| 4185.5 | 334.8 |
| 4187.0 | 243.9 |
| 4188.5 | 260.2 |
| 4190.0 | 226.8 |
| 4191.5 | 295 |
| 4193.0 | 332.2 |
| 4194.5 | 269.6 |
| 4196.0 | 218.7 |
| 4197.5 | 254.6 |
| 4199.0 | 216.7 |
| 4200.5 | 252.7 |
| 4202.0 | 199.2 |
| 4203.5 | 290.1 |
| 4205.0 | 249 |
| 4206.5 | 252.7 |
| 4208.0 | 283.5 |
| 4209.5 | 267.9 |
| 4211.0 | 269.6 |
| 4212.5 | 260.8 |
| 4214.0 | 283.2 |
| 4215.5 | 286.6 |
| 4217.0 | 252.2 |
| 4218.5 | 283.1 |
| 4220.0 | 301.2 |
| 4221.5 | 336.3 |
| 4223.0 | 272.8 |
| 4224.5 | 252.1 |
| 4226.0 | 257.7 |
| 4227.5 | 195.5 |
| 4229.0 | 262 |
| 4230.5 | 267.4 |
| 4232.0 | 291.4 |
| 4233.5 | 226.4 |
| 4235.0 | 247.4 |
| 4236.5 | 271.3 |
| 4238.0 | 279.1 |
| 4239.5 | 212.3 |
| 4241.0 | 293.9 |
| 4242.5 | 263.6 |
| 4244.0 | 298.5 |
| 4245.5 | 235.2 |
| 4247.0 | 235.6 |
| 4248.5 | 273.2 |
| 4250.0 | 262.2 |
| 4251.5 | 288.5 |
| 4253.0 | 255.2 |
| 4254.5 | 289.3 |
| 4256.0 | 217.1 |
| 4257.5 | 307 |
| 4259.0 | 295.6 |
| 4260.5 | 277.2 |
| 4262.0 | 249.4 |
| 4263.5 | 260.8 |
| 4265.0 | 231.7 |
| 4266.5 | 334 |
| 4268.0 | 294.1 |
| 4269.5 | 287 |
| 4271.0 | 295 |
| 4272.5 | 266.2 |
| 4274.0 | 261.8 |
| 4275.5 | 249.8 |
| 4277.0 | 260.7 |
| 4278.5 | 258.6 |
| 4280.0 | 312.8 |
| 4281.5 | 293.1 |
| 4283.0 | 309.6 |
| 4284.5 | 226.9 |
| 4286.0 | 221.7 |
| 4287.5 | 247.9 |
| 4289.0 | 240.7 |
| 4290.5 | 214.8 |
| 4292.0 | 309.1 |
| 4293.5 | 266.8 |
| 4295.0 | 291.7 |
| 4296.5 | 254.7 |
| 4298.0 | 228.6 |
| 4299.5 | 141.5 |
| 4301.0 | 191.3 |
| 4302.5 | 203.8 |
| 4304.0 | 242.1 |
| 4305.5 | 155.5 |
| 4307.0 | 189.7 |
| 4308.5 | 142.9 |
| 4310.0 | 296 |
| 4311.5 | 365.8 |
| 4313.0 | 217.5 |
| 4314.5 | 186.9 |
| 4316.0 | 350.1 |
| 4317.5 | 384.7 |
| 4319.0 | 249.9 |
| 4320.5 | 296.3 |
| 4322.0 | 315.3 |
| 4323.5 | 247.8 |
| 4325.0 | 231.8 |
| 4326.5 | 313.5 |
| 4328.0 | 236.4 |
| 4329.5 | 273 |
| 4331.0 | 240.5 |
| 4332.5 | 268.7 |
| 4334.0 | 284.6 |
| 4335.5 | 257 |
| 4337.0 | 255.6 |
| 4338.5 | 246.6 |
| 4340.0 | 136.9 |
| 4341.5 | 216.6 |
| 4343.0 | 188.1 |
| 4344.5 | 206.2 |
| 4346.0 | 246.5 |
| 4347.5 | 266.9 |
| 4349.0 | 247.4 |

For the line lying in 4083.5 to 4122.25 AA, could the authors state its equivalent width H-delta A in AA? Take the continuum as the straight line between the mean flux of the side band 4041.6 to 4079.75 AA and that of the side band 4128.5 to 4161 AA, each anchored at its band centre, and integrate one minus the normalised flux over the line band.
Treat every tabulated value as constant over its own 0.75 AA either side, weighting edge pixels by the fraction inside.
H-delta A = 3.9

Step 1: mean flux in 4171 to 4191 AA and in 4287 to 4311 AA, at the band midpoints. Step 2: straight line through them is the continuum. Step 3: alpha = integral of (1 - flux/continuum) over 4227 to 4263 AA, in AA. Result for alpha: -3.2 AA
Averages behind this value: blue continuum 258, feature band 263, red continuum 227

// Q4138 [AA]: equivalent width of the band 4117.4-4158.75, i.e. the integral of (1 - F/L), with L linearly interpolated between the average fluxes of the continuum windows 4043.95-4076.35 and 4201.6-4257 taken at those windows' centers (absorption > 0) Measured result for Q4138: -0.4 AA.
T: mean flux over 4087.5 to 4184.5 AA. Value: 262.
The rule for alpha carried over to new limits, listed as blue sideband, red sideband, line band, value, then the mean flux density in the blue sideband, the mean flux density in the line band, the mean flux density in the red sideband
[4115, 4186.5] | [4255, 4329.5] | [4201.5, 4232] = 0.0 AA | 274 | 267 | 260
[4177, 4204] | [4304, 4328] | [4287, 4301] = 1.0 AA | 255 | 241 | 261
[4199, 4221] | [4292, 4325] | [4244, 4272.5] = -1.6 AA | 266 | 272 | 250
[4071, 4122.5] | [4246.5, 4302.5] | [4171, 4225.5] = -1.0 AA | 257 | 264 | 262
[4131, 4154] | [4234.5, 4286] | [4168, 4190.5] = 0.7 AA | 271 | 262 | 270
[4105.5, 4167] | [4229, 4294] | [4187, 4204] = 1.1 AA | 276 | 255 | 267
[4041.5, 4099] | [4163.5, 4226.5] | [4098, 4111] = 2.5 AA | 270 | 219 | 269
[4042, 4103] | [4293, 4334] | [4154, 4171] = -1.2 AA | 265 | 278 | 252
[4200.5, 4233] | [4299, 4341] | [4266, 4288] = -1.6 AA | 267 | 274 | 248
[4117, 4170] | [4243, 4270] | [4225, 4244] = 1.1 AA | 277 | 257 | 272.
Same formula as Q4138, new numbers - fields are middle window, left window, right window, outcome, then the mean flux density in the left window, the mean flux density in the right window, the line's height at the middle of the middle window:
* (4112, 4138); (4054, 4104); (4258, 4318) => -2.03 AA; 265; 257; 263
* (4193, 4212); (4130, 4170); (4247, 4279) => 1.19 AA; 273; 271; 272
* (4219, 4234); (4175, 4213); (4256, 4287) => -0.13 AA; 259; 273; 265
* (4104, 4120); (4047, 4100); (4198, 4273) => 0.24 AA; 271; 267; 270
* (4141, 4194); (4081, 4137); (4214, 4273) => -1.68 AA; 260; 270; 264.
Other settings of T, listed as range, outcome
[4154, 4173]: 274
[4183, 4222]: 267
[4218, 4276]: 269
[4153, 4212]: 264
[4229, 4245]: 265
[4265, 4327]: 259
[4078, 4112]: 242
